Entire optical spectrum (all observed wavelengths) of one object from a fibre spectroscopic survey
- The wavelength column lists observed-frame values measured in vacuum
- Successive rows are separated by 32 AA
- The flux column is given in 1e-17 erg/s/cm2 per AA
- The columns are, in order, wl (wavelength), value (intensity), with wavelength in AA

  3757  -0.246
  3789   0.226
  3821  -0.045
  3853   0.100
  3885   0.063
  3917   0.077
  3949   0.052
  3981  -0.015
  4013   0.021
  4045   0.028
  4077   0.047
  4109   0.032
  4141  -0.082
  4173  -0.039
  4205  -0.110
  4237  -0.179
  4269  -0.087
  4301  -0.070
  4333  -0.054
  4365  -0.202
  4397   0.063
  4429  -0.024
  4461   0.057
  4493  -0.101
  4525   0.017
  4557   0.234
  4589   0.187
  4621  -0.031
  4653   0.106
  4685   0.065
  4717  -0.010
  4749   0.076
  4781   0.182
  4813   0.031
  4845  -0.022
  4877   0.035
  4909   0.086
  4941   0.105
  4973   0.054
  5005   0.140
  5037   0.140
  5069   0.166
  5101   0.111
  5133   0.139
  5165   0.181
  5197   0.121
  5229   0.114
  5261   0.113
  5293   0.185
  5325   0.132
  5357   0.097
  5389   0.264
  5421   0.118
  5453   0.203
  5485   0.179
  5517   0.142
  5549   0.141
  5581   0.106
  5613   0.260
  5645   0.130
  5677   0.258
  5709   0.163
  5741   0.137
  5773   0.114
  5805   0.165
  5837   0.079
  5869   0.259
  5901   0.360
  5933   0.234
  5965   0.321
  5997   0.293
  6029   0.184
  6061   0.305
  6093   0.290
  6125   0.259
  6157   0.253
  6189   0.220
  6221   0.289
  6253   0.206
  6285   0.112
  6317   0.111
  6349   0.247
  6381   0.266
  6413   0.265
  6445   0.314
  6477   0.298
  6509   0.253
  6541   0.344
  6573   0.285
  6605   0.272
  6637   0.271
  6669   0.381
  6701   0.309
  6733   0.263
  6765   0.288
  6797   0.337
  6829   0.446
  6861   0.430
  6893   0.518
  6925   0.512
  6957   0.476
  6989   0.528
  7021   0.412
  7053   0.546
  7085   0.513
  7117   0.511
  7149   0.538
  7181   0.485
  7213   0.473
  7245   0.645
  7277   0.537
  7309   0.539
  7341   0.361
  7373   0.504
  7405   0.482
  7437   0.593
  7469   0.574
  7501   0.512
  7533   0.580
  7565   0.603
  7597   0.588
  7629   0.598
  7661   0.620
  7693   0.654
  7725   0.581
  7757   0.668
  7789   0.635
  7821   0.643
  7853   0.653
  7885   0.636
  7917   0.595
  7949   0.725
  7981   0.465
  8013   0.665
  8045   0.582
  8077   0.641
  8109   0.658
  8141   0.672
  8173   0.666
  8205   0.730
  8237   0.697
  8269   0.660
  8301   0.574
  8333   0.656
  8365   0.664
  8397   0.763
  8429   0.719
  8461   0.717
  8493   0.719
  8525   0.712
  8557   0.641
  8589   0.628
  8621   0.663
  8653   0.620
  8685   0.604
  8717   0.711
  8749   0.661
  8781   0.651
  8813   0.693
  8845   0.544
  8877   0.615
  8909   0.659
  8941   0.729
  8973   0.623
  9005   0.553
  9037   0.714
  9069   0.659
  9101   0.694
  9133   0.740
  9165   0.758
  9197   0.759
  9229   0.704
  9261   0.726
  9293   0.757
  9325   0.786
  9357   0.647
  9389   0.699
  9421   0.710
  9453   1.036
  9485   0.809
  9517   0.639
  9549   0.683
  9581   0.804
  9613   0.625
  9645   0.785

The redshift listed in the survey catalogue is 0.71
